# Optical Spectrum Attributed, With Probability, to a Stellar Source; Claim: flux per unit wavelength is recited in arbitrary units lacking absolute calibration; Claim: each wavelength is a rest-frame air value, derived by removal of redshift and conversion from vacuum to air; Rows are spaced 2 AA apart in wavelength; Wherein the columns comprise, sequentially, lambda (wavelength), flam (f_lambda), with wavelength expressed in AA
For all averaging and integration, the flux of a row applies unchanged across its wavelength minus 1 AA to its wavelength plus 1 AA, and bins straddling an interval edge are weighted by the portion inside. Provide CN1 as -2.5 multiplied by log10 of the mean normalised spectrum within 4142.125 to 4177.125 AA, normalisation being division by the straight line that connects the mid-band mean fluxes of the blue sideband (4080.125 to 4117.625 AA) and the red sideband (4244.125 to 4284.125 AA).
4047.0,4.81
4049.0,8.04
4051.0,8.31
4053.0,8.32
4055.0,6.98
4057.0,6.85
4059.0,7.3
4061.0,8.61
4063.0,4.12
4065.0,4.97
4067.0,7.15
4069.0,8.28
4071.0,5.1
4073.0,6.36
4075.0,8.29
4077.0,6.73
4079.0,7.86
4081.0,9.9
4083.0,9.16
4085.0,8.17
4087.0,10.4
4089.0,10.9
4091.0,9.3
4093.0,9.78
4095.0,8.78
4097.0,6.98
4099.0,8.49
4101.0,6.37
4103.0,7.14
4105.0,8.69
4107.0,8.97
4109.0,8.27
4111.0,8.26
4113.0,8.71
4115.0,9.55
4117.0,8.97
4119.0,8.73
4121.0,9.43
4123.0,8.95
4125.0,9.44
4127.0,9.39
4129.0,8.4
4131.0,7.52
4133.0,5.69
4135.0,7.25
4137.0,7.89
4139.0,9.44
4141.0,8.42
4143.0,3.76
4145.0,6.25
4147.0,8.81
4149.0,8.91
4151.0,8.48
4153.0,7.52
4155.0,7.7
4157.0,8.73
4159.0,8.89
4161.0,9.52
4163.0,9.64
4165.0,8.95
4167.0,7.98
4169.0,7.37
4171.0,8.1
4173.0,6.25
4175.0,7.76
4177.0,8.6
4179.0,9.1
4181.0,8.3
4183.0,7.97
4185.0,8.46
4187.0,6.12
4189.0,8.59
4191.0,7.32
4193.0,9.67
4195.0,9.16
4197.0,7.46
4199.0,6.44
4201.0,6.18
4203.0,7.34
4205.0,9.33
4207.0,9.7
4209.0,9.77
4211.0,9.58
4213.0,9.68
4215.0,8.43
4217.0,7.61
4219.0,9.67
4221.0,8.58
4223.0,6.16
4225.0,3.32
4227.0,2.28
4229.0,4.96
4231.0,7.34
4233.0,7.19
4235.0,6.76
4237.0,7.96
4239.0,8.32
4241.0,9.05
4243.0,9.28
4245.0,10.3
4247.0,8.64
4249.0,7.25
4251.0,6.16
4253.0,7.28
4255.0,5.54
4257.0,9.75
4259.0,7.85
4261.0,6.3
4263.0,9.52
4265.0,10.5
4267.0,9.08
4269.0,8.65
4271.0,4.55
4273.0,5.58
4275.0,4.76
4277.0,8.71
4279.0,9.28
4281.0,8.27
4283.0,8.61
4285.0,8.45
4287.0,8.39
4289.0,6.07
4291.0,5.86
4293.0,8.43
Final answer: 0.06 mag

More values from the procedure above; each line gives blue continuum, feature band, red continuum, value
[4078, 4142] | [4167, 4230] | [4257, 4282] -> 0.06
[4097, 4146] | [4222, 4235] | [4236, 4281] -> 0.44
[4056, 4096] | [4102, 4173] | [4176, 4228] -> -0.05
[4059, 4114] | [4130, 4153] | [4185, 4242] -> 0.05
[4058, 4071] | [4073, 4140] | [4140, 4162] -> -0.18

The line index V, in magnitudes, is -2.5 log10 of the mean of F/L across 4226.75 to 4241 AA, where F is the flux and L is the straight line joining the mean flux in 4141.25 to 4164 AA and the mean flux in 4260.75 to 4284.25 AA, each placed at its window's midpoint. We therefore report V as 0.17 mag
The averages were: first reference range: 8.03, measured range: 6.8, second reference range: 7.87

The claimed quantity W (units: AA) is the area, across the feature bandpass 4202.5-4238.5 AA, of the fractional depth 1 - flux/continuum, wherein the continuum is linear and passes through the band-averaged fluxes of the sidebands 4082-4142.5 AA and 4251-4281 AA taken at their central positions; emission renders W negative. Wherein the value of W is 1.65 AA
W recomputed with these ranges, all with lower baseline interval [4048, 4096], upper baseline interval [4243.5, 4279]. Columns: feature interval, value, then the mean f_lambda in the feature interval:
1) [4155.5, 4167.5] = -1.7 AA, 8.94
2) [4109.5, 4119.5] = -1.2 AA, 8.82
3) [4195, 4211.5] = -1.0 AA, 8.24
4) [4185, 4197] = -0.5 AA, 8.14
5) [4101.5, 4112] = -0.4 AA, 8.18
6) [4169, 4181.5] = -0.2 AA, 7.96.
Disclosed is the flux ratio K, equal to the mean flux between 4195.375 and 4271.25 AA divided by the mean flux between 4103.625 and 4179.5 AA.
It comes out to 0.9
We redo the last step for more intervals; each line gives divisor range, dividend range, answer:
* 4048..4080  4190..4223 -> 1.19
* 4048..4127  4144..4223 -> 1.02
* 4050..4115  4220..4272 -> 0.93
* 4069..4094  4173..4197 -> 0.96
